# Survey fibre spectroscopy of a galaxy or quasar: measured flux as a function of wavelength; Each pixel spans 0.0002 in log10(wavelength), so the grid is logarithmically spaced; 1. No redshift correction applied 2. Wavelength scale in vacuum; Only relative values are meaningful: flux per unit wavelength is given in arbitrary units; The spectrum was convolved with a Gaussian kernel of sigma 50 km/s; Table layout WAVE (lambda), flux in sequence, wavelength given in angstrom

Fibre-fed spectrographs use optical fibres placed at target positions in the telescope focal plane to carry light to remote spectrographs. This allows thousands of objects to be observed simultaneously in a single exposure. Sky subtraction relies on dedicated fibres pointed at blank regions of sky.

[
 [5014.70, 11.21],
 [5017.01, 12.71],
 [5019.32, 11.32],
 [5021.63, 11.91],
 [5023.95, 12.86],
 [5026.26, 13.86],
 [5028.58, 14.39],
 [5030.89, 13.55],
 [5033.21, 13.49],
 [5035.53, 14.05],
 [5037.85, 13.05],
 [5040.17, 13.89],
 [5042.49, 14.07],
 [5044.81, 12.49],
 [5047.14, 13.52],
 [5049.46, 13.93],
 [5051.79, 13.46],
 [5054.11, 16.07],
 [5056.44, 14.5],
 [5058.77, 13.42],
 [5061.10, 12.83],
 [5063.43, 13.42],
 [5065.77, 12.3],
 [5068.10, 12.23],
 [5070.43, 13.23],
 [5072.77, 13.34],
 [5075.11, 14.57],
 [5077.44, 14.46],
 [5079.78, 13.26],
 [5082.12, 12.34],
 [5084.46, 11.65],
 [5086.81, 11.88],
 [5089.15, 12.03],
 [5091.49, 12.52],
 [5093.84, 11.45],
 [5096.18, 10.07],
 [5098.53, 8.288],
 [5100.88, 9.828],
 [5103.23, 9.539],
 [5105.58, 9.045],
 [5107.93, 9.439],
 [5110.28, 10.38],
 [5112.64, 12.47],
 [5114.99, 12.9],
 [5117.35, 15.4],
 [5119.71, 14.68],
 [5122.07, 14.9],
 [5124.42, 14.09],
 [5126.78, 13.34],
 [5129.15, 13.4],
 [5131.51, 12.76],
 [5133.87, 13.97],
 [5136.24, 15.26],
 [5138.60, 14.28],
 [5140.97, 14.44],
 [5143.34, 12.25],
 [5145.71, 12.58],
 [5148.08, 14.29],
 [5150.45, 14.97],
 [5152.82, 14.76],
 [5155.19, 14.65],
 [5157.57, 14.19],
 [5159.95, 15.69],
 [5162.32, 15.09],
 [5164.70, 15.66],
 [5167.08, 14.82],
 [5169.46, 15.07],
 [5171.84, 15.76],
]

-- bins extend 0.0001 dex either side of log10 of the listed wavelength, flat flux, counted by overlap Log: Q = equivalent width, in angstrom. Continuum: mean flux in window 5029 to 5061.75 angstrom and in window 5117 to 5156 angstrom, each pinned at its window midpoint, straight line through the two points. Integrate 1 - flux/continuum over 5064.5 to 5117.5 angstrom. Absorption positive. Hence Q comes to 8.14 angstrom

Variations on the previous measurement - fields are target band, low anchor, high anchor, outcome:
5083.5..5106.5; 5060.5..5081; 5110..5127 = 4.9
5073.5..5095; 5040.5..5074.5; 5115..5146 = 1.5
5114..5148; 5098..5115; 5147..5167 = -4.2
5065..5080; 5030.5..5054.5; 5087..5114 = -1.7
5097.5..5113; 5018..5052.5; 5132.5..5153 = 4.6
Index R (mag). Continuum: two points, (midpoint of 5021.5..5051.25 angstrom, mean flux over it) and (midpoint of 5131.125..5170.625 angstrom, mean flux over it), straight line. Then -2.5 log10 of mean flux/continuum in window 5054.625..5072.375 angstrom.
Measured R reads 0.04 mag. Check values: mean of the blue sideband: 13.5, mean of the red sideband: 14.4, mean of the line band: 13.2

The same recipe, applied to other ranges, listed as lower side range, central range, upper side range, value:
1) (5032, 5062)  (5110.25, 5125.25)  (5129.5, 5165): 0.03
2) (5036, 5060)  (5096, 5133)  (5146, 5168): 0.20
